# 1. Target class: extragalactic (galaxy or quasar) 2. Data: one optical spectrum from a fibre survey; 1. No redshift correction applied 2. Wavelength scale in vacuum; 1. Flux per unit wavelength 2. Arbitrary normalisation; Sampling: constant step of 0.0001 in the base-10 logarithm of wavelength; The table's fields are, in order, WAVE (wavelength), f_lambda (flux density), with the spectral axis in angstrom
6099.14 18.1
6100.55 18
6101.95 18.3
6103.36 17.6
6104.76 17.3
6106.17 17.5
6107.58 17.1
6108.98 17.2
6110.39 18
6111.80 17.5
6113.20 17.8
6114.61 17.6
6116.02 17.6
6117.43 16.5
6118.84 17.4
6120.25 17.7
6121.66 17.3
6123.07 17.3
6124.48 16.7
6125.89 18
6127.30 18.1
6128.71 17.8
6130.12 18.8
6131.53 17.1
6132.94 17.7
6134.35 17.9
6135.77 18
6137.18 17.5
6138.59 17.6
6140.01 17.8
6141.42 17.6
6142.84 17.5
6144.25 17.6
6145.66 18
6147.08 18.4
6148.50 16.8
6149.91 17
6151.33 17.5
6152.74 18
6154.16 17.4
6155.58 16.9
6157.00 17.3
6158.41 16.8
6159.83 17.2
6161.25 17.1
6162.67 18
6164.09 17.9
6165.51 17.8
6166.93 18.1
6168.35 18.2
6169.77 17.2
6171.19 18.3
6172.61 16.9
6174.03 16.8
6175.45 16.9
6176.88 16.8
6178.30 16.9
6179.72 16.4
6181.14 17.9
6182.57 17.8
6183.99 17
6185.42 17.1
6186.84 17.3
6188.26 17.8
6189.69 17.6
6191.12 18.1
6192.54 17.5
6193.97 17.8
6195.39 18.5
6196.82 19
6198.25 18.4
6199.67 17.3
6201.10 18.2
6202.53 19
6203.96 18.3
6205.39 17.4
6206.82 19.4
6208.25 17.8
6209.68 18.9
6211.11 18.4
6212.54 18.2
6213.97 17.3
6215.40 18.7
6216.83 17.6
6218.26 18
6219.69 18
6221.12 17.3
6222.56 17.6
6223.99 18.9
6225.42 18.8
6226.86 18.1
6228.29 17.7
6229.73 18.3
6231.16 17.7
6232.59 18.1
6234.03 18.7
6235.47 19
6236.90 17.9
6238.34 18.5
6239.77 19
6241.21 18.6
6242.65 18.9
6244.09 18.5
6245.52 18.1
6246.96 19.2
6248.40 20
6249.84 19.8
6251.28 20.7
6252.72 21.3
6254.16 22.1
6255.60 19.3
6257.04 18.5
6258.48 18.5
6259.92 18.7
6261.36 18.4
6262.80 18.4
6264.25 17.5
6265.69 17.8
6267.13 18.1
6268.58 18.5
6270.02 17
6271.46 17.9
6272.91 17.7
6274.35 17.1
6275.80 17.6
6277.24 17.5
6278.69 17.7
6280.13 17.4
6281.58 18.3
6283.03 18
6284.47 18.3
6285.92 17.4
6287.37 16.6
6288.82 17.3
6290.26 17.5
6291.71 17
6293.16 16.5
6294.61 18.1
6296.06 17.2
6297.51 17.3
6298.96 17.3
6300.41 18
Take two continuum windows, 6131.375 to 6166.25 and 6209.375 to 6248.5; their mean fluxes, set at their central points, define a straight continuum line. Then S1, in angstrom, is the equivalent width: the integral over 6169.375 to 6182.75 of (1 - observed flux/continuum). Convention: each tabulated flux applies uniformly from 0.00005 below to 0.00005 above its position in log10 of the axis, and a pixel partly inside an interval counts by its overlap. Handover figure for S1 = 0.48 angstrom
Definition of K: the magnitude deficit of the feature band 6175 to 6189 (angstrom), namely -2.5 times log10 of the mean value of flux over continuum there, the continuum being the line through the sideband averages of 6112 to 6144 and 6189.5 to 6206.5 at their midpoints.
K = 0.05 mag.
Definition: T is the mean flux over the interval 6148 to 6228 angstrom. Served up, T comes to 17.7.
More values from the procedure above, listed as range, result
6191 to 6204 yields 18.2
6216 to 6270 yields 18.6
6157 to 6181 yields 17.3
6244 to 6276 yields 18.7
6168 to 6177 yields 17.3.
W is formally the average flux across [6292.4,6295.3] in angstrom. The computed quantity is 17.3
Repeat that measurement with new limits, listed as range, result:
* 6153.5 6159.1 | 17.1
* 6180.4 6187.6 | 17.4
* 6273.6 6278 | 17.4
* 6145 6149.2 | 17.7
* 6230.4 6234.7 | 18.2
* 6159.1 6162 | 17.1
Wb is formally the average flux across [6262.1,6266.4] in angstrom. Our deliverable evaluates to 17.9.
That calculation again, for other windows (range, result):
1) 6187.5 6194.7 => 17.8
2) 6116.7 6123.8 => 17.2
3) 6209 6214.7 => 18.2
